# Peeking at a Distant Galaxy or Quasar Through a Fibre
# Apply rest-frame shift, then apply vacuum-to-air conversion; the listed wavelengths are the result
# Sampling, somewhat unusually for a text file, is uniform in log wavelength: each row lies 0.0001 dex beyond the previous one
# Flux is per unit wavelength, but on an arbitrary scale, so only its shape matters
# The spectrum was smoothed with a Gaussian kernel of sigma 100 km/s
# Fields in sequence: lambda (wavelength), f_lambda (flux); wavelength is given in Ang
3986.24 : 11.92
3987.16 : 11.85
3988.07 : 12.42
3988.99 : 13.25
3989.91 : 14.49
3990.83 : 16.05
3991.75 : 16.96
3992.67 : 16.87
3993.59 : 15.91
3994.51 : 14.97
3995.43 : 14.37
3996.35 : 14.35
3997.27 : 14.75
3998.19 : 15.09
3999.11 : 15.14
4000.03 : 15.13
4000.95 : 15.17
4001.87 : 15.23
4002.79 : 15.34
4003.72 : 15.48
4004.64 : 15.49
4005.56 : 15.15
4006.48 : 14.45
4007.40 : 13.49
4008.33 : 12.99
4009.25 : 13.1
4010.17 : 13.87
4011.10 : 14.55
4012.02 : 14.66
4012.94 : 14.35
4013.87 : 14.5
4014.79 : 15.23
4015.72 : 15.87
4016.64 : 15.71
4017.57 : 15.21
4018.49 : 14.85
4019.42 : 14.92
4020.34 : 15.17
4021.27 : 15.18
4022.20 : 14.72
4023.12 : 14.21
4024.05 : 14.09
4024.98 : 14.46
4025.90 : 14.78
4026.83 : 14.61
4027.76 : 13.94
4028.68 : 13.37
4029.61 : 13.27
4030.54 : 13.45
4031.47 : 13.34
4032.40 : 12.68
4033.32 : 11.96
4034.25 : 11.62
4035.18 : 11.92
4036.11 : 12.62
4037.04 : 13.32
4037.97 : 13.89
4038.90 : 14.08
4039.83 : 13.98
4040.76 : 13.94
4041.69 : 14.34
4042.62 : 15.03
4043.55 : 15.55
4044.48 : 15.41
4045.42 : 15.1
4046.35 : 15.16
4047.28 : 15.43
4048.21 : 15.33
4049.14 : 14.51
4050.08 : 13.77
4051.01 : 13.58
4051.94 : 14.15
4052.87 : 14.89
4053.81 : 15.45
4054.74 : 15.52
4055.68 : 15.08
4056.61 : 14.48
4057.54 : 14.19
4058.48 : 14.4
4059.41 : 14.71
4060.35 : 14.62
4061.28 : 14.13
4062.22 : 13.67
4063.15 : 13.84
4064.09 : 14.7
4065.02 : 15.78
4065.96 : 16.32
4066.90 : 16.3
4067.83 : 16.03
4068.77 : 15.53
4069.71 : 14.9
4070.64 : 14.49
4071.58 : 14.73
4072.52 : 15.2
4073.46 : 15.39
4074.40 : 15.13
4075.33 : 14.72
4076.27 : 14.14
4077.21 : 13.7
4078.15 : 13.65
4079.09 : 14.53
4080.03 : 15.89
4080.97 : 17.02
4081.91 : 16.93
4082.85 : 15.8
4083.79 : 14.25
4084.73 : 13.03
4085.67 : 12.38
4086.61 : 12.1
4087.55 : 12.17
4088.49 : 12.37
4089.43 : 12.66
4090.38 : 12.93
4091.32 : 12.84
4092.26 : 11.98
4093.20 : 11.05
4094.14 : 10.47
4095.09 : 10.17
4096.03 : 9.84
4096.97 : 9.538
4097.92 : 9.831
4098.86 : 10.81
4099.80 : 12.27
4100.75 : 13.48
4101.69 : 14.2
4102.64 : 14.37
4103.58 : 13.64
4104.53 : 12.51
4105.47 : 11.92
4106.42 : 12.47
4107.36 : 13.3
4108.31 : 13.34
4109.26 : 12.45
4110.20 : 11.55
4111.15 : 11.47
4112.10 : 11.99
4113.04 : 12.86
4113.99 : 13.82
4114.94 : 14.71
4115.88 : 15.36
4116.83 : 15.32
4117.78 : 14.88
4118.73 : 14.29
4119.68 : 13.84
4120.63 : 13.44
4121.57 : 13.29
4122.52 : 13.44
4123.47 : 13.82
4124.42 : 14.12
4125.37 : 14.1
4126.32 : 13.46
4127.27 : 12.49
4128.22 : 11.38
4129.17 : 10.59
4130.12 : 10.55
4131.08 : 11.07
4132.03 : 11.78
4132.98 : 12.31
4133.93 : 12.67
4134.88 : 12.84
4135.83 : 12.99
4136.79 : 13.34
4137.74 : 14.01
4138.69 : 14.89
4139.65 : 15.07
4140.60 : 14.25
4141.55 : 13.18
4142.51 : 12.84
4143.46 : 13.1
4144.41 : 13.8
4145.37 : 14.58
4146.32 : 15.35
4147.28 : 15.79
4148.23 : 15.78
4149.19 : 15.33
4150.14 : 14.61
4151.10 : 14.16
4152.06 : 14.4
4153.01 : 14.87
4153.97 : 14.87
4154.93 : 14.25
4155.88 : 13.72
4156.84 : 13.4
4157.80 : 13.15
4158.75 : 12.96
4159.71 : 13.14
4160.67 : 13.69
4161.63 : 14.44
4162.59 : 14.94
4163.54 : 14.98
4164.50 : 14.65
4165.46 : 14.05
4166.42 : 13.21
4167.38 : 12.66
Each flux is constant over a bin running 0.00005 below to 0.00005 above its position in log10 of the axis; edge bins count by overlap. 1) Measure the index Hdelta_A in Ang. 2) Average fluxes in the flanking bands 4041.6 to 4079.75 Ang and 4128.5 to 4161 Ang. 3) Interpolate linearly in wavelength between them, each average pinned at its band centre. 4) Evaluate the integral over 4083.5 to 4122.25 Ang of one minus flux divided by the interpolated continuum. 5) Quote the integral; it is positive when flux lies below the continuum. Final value 4.2 Ang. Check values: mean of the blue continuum 14.8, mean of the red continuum 13.6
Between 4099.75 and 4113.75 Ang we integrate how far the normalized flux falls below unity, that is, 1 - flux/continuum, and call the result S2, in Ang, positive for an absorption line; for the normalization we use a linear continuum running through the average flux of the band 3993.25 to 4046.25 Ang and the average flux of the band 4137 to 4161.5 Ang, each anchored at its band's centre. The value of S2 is 1.4 Ang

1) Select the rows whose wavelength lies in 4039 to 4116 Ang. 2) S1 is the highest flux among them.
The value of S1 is 17.02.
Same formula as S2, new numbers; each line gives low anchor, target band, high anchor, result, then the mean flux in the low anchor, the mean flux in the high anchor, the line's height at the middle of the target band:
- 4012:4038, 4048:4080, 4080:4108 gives -3.6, 14.1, 12.7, 13.3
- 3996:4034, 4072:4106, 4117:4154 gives 2.0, 14.5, 13.6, 13.9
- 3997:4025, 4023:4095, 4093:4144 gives -1.4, 14.8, 12.8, 13.9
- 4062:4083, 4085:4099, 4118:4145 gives 2.9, 15.2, 13.1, 14.5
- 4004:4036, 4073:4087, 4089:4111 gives -2.2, 14.1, 12.1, 12.6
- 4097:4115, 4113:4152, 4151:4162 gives -1.2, 12.6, 13.9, 13.3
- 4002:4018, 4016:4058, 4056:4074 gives 1.5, 14.7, 14.9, 14.8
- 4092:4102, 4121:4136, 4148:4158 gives 0.5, 11.2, 14.4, 13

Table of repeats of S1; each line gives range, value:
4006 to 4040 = 15.87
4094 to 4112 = 14.37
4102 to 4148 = 15.79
